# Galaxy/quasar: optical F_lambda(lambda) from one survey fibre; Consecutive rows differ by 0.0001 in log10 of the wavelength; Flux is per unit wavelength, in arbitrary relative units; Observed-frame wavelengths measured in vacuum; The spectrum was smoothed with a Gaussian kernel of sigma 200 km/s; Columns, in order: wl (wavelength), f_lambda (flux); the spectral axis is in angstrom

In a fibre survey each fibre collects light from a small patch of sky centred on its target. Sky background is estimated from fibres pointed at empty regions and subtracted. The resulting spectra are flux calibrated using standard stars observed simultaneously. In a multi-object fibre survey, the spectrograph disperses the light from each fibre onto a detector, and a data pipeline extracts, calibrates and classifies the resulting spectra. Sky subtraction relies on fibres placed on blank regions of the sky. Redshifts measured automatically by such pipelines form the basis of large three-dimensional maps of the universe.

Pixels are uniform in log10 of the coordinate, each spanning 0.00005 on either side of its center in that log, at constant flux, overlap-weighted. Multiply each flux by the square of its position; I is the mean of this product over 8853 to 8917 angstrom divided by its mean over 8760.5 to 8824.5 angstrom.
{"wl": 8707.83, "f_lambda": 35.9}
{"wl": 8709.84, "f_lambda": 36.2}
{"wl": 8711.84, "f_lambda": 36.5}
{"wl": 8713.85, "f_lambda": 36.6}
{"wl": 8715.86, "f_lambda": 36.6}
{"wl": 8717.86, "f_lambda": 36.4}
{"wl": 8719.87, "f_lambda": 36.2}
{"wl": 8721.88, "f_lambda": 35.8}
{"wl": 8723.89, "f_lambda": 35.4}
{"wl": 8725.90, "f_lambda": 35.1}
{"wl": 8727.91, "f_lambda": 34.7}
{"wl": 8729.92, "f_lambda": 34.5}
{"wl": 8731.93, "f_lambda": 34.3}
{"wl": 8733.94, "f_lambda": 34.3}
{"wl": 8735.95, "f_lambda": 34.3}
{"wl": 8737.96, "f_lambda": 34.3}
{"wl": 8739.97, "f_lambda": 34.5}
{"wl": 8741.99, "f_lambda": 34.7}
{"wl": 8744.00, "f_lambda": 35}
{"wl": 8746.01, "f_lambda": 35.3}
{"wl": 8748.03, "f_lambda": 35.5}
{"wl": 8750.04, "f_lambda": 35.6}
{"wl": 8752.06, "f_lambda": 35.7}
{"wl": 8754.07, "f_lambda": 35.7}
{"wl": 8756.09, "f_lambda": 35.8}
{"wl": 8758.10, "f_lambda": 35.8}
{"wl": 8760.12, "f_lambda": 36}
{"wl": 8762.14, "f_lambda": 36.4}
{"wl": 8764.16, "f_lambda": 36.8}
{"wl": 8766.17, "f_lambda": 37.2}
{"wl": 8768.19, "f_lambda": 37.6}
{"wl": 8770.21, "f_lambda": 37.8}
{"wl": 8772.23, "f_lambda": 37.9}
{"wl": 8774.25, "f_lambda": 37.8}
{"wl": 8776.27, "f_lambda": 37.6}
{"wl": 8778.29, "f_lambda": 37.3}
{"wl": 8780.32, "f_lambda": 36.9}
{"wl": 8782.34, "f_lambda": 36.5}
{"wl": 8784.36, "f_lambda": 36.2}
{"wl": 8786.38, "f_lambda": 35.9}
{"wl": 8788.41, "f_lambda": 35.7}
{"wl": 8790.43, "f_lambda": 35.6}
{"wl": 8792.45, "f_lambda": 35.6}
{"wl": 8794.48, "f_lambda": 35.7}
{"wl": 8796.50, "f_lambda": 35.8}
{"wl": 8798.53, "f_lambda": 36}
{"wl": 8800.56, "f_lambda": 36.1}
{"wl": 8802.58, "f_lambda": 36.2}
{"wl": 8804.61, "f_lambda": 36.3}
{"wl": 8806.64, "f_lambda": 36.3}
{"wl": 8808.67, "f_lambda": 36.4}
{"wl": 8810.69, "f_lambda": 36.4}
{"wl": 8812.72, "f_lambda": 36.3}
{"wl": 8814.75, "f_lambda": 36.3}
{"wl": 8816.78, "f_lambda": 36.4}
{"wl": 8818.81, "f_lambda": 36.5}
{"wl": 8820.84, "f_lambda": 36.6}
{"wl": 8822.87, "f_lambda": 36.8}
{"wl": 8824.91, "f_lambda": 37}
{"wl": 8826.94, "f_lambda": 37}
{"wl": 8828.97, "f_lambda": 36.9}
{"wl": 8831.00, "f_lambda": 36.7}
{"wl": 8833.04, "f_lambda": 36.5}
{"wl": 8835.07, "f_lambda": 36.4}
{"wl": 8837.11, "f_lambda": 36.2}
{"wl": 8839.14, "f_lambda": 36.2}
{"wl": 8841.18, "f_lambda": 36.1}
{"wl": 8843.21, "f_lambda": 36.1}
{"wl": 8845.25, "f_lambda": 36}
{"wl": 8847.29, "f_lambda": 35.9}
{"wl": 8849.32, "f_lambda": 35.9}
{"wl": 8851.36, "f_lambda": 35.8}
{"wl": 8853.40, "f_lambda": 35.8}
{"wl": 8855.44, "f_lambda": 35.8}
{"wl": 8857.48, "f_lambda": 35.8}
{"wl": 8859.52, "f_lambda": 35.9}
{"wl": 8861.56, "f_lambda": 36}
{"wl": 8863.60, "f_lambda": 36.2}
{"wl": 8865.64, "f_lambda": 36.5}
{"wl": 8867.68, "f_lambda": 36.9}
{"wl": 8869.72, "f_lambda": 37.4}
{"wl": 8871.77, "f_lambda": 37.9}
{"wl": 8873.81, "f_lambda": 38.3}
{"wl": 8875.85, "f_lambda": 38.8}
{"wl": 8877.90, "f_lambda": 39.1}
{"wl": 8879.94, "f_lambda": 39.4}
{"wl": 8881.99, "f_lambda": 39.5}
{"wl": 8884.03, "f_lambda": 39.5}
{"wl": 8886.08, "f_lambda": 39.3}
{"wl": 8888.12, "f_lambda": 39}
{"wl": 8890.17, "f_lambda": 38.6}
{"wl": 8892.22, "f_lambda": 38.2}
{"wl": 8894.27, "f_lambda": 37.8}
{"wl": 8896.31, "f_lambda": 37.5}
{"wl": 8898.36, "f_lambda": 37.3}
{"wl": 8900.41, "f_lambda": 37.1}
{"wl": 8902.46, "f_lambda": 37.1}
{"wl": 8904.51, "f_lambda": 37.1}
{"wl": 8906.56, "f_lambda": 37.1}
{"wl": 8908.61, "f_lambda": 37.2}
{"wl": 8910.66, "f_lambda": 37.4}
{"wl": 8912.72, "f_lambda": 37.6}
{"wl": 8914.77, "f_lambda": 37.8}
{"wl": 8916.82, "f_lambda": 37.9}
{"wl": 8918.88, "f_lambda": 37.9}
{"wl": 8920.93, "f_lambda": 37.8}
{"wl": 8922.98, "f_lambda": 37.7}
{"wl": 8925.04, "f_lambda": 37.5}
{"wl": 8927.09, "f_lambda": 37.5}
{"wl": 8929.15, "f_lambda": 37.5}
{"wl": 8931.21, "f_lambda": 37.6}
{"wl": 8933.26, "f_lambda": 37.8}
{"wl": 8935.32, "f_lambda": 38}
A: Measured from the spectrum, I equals 1.05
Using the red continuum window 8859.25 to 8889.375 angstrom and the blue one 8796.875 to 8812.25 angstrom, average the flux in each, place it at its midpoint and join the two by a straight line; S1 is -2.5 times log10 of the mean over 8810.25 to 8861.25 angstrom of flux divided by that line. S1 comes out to 0.02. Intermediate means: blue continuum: 36.2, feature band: 36.3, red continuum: 38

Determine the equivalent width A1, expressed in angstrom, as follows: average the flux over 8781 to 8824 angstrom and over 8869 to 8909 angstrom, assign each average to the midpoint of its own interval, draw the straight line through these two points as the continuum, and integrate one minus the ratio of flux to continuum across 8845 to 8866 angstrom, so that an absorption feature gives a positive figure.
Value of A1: 0.8 angstrom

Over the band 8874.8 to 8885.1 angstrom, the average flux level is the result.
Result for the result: 39.3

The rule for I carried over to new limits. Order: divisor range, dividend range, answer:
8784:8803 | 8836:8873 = 1.02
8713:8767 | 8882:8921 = 1.11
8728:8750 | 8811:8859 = 1.07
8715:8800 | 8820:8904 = 1.06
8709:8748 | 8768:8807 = 1.05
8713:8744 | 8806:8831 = 1.06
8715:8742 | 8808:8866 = 1.06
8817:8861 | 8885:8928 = 1.06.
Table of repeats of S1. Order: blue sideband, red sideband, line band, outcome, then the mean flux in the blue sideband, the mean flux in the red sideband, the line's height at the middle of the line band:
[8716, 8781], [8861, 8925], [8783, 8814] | 0.02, 35.9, 37.8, 36.6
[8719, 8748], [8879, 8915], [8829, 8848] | 0.02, 34.9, 38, 36.9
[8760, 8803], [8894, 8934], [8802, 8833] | 0.01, 36.6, 37.5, 36.8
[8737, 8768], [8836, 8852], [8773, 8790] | -0.03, 35.7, 36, 35.8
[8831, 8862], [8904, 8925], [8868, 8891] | -0.06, 36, 37.6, 36.8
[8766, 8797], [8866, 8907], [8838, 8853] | 0.05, 36.7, 38.1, 37.6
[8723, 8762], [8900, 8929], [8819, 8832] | -0.02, 35.1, 37.5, 36.3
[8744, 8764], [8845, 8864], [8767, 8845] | -0.02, 35.8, 35.9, 35.8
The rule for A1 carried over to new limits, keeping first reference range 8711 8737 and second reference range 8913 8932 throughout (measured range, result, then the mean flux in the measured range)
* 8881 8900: -0.59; 38.5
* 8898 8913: 0.11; 37.2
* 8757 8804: -0.61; 36.5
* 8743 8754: 0.08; 35.5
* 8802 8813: 0.02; 36.3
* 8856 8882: -0.23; 37.4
